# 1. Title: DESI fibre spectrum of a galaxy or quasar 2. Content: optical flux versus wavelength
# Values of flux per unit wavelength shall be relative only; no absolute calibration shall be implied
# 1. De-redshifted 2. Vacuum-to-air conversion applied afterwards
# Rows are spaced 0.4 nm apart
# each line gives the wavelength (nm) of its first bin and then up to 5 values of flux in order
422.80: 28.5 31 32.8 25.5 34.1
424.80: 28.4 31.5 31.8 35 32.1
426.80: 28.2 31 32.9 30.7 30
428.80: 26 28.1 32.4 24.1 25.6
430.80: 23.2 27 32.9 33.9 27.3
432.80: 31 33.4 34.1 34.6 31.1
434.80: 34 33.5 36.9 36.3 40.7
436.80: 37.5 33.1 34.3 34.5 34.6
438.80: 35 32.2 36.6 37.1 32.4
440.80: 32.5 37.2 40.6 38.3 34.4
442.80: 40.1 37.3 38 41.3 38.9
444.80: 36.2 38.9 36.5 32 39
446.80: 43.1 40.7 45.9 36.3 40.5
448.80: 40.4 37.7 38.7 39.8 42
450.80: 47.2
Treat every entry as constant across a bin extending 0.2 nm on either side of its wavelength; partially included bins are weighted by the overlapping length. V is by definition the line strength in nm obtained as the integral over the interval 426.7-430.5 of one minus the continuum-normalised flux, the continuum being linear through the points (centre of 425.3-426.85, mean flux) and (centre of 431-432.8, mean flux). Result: 0.29 nm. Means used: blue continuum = 32.1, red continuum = 30.4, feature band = 29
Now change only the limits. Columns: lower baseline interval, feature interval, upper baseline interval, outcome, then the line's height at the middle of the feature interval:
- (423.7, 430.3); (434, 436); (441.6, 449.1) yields -0.02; 33.9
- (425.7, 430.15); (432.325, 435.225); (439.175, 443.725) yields 0.03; 32.9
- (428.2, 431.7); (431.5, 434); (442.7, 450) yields -0.23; 29.5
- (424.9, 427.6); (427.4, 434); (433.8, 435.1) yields 0.57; 32.5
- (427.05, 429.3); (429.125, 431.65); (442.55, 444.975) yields 0.31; 31.1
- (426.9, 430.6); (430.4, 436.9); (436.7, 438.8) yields -0.10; 32.1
